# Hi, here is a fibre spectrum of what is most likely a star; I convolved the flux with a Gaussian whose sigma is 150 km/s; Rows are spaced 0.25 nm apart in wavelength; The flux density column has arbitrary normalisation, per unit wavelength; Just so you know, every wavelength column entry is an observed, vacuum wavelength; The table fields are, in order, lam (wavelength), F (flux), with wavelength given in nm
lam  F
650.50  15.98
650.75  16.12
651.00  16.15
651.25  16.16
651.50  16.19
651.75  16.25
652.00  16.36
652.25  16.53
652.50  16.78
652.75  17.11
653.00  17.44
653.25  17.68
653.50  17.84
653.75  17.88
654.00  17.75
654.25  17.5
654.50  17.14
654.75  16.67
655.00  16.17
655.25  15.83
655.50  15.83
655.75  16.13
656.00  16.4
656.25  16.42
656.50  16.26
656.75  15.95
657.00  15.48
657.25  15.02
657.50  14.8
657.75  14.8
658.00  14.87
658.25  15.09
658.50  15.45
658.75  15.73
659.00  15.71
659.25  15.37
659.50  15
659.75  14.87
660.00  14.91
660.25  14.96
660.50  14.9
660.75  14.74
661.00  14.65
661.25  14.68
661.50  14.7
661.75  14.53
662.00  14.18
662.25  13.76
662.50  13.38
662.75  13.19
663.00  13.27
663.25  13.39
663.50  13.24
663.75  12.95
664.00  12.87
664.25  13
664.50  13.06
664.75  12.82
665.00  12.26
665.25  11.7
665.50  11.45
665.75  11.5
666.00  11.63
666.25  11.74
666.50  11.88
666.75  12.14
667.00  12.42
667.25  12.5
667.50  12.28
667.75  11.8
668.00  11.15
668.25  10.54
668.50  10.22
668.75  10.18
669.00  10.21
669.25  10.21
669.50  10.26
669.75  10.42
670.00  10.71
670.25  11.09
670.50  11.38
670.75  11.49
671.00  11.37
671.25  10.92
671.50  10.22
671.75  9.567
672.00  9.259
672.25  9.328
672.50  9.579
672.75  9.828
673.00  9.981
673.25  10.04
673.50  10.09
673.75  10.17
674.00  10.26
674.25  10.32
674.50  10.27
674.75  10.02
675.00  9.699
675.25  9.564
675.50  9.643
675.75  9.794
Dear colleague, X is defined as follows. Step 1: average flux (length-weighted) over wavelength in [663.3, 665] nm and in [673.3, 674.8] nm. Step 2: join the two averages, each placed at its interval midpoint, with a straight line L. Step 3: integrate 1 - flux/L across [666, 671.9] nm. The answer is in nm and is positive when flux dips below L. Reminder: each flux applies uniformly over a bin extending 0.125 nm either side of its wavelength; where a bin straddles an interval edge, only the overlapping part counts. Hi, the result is 0.27 nm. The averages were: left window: 13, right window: 10.2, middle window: 11.1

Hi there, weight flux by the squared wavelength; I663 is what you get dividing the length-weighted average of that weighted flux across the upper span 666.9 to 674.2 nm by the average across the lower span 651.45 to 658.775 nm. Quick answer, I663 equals 0.68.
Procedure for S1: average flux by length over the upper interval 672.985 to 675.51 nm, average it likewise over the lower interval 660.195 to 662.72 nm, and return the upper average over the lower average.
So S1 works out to 0.70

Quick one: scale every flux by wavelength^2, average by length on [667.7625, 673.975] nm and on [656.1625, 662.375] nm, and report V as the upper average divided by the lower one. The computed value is 0.71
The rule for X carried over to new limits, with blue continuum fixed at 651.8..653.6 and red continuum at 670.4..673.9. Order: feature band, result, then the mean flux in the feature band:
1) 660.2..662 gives -0.07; 14.7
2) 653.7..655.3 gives -0.06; 17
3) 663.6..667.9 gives 0.08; 12.2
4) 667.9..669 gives 0.10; 10.5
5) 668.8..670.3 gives 0.09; 10.4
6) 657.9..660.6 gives -0.08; 15.2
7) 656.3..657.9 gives 0.01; 15.4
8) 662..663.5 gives 0.01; 13.4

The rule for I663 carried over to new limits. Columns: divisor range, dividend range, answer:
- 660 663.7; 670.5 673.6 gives 0.74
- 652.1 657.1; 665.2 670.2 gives 0.70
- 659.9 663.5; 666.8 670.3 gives 0.79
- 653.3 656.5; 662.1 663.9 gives 0.81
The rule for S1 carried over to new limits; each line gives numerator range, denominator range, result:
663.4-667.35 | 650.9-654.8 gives 0.73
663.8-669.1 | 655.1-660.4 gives 0.76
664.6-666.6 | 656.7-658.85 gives 0.78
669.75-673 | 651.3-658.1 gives 0.63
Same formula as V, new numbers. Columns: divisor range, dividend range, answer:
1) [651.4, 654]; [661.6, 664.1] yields 0.82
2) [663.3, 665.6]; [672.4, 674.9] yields 0.82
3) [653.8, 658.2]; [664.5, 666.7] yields 0.77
